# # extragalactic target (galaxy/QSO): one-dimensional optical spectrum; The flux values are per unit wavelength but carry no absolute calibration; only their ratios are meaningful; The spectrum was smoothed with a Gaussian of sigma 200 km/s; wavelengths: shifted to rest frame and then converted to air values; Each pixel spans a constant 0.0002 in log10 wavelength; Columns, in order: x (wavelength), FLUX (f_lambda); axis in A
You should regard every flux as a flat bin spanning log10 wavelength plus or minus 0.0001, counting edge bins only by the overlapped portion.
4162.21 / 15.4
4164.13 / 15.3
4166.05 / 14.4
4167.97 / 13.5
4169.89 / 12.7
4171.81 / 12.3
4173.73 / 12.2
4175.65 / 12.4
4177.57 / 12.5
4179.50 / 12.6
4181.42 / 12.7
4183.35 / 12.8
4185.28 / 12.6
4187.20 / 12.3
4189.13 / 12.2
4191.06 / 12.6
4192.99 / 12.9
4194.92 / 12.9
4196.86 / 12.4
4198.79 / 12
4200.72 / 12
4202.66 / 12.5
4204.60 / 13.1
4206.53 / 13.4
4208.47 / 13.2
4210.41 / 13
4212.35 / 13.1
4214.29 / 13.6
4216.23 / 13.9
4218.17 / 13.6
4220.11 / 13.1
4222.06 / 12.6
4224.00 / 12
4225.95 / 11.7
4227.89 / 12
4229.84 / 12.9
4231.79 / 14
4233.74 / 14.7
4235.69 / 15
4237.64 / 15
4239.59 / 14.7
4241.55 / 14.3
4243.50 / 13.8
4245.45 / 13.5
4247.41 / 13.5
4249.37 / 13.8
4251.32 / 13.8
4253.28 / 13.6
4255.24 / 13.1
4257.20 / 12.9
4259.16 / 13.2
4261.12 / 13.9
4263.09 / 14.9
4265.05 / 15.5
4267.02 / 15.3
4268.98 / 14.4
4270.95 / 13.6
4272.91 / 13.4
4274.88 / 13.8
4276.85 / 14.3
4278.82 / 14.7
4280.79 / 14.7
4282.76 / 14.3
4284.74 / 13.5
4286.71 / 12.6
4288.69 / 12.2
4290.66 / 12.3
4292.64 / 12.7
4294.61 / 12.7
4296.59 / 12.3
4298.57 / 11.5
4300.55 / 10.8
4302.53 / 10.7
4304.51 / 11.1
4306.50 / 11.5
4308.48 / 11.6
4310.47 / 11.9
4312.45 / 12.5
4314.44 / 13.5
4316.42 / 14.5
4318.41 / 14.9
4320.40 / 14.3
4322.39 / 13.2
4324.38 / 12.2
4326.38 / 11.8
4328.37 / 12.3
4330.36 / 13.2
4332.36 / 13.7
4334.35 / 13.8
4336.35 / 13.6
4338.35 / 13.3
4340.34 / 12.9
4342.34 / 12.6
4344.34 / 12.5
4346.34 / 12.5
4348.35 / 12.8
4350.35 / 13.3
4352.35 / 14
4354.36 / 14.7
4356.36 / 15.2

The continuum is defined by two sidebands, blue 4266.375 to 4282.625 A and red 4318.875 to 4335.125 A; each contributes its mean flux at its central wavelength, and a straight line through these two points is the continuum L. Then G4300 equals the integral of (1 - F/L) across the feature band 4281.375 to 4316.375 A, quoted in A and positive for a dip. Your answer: 3.6 A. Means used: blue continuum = 14.3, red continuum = 13.1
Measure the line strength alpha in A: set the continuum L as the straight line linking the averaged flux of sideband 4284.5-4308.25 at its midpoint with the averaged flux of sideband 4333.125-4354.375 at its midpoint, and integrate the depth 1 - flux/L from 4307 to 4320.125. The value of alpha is -0.79 A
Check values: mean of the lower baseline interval 11.9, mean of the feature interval 13.2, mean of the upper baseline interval 13.2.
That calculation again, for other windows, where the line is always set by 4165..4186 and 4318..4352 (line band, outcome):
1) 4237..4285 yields -4.1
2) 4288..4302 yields 1.1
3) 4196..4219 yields -0.2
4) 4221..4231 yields 0.5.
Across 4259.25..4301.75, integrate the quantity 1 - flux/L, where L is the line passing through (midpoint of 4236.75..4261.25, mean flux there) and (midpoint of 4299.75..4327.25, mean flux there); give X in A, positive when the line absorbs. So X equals -1.0 A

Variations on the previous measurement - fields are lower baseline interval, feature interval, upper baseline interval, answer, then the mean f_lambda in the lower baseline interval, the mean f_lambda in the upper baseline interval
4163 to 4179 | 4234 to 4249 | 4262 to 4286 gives -0.3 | 13.2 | 14.3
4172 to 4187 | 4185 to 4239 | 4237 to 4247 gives 1.5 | 12.5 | 14.2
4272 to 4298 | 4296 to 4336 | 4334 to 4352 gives 1.8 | 13.3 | 13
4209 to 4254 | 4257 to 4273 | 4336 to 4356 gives -0.9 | 13.5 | 13.3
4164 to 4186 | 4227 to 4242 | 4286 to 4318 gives -1.8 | 12.9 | 12.2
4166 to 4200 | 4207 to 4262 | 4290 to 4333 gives -4.0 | 12.6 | 12.5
